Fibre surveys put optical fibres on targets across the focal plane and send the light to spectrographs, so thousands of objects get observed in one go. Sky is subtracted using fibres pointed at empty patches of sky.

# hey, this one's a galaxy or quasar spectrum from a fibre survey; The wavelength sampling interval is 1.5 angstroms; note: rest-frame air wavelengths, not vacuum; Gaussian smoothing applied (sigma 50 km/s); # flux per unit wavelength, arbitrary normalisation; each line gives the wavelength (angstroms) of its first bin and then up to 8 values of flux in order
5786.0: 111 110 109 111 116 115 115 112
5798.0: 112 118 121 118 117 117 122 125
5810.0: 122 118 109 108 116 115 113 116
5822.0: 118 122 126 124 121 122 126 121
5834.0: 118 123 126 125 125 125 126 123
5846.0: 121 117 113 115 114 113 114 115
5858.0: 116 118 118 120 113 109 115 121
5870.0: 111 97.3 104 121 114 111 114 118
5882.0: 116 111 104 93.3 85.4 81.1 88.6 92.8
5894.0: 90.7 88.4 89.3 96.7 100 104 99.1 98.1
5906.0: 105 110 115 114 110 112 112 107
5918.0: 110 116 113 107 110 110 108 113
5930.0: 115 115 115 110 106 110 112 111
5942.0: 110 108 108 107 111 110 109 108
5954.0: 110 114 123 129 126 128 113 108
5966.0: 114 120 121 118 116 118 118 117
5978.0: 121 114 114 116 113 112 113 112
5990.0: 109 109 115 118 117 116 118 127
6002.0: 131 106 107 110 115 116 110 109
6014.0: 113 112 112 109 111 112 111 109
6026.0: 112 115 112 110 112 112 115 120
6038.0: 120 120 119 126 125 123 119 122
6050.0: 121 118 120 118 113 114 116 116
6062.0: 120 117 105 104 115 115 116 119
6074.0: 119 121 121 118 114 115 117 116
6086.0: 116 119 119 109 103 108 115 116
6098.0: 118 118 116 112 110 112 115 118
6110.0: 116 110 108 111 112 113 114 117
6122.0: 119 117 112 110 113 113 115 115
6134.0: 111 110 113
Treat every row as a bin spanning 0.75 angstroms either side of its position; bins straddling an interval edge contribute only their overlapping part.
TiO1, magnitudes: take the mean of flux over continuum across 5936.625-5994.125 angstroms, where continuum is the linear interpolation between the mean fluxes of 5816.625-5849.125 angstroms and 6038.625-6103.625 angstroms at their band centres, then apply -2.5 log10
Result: 0.04 mag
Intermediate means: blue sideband 121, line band 114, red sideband 117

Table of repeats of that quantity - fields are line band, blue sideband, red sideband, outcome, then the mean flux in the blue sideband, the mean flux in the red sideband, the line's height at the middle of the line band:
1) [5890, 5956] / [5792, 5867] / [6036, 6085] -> 0.11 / 118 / 118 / 118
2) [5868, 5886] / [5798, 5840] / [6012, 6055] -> 0.07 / 119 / 116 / 118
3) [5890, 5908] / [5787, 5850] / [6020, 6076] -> 0.22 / 119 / 116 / 118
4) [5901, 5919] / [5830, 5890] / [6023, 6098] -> 0.06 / 114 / 116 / 115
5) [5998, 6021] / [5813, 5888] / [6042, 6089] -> 0.03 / 116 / 117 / 117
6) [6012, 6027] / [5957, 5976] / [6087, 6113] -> 0.06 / 119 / 114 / 117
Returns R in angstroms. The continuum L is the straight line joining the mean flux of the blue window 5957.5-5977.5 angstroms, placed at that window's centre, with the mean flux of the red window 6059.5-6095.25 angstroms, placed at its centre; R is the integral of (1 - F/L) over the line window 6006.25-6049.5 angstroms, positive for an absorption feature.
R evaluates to 0.7 angstroms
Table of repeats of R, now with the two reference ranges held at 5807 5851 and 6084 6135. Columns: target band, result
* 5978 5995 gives 0.4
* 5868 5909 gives 5.6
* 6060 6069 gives 0.1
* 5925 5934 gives 0.4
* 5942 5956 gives 0.9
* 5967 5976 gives -0.1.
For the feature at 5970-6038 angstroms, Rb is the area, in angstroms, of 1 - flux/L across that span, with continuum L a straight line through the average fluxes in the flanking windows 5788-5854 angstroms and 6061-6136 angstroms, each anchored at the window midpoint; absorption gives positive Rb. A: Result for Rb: 0.9 angstroms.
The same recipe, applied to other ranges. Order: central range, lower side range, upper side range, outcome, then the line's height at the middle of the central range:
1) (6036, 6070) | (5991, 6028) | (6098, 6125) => -1.1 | 114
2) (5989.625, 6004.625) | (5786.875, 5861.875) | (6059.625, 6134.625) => -0.1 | 116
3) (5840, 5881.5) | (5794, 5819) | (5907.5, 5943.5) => -0.5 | 114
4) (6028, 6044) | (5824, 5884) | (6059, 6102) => -0.2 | 116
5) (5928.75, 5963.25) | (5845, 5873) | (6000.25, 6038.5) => 0.1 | 114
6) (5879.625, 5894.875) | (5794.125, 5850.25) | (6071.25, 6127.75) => 2.6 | 118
